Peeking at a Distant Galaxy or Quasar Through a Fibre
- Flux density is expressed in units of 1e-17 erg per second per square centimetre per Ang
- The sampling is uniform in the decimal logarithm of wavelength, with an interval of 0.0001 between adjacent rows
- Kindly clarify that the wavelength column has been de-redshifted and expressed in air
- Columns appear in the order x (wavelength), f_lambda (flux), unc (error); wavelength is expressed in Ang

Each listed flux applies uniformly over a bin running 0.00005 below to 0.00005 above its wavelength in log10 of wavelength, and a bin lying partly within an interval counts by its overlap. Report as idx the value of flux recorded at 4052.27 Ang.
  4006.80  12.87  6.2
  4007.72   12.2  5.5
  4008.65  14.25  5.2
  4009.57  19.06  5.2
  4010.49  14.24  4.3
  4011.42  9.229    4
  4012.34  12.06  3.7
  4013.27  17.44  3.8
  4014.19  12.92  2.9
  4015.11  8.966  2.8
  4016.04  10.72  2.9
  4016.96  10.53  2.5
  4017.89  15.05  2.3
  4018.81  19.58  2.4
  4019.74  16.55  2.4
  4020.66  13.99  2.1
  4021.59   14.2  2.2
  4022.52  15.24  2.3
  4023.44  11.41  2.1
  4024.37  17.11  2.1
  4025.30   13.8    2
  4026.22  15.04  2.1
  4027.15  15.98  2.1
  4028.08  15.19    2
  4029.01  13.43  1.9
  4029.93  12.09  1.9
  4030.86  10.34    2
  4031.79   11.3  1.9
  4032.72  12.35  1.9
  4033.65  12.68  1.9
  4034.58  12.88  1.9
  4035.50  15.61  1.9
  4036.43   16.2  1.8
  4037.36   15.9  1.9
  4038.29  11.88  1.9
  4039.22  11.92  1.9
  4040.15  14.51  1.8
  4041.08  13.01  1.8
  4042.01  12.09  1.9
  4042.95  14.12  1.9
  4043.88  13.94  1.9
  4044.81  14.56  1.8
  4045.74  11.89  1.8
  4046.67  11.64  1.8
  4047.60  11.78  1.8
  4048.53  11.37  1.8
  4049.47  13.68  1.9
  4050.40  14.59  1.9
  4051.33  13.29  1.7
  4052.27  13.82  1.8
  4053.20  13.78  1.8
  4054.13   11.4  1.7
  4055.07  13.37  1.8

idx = 13.82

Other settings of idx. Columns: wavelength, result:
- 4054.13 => 11.4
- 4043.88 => 13.94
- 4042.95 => 14.12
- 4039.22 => 11.92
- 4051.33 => 13.29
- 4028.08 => 15.19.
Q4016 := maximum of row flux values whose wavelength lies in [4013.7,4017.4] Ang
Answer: 12.92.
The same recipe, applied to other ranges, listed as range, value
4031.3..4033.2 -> 12.35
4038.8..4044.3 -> 14.51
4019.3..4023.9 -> 16.55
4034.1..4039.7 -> 16.2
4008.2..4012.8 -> 19.06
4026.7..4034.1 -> 15.98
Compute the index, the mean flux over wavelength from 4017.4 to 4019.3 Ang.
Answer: 17.2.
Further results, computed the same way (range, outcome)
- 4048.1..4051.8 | 13.2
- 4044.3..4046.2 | 13.3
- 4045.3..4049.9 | 12.1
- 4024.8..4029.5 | 14.7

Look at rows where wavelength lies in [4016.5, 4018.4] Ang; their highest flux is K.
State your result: 15.05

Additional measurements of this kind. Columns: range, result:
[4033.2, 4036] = 15.61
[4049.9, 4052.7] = 14.59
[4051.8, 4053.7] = 13.82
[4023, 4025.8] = 17.11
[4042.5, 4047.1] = 14.56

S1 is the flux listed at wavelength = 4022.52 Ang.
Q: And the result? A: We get 15.24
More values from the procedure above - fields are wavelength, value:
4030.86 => 10.34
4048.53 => 11.37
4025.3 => 13.8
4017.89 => 15.05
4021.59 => 14.2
